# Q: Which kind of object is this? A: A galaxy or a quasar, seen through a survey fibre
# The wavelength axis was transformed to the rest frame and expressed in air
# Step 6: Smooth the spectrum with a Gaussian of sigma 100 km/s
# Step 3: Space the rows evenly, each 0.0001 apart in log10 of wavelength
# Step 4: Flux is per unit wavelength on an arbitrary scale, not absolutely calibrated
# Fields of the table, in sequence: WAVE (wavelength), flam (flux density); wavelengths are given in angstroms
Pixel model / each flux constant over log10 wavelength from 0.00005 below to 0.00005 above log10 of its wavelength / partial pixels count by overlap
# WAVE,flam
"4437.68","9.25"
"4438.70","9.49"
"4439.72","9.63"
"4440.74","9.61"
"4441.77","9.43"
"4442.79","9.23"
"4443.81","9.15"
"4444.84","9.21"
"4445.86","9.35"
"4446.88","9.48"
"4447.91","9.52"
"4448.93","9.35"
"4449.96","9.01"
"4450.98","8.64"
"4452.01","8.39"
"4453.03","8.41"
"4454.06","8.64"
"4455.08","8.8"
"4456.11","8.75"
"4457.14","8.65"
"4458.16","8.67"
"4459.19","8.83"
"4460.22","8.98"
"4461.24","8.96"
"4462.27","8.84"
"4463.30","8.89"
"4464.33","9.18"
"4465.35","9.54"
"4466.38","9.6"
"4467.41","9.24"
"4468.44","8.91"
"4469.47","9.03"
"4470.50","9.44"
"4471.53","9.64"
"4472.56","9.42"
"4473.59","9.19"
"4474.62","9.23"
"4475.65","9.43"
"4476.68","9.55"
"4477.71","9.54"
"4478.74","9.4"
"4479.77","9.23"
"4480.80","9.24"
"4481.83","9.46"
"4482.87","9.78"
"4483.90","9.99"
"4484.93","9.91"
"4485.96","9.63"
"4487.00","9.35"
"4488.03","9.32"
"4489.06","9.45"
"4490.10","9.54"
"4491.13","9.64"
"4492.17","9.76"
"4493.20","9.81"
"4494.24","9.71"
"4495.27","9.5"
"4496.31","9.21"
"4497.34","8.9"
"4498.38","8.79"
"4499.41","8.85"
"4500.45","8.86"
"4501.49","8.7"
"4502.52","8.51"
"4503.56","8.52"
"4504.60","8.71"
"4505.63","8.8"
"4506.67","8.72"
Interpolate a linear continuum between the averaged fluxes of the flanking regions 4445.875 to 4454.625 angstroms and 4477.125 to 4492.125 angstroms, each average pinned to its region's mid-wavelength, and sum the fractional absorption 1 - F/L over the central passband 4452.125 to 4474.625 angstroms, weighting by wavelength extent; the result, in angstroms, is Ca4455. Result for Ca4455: 0.4 angstroms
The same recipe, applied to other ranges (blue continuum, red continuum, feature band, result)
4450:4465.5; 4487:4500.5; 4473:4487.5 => -0.6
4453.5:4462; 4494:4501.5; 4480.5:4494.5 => -1.0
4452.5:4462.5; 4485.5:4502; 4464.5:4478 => -0.6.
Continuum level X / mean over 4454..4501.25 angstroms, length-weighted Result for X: 9.27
